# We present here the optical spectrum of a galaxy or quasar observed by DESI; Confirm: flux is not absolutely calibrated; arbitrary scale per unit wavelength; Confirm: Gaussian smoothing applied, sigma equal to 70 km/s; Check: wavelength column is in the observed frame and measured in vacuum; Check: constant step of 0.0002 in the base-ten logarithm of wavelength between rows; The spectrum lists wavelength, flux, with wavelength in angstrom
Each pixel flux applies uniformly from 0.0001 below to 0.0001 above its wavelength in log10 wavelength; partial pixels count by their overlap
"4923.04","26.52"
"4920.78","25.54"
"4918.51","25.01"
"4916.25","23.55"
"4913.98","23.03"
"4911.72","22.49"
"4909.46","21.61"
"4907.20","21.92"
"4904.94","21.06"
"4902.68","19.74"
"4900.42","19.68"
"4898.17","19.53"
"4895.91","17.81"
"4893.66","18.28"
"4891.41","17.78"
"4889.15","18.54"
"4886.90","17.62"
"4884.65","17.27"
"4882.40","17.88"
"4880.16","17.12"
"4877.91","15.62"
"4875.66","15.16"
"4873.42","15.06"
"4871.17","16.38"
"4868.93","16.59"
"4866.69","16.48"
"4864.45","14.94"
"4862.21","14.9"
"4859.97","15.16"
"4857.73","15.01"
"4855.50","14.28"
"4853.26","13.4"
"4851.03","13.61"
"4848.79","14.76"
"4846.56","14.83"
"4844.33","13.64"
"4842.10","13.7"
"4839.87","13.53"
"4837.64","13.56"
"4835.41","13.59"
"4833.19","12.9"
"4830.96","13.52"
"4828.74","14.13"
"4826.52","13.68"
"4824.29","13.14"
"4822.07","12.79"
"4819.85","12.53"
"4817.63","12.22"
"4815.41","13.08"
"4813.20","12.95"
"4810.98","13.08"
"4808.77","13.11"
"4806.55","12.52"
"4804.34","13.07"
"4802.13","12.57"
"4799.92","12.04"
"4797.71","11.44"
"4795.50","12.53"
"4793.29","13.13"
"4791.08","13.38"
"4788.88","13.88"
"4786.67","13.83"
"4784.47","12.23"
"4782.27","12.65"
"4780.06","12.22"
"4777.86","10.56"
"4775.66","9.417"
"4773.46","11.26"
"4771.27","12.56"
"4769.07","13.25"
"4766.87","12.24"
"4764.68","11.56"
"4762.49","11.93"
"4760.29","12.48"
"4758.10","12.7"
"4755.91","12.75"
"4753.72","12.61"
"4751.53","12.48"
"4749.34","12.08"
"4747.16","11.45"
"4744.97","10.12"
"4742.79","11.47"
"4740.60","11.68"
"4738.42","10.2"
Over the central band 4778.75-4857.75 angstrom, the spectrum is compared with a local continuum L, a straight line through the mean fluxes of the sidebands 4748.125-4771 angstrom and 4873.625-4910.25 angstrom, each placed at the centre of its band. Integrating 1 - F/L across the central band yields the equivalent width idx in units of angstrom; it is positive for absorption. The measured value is 9.64 angstrom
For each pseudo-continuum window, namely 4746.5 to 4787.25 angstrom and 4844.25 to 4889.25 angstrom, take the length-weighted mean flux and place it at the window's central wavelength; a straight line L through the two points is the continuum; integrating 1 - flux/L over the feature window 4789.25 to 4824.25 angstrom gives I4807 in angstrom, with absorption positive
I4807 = 2.0 angstrom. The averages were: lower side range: 12.1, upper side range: 15.6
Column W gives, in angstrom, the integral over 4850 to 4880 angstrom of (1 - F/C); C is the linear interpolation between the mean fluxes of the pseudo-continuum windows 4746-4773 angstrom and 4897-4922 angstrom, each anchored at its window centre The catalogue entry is 6.3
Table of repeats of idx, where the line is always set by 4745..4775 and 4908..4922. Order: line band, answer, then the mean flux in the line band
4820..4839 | 4.3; 13.4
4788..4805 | 2.4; 12.7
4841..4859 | 4.4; 14.2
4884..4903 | 3.0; 18.4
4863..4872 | 1.8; 16.1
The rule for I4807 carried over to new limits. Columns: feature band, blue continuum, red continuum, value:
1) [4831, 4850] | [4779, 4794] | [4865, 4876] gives 1.4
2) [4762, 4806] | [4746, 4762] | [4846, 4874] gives 2.7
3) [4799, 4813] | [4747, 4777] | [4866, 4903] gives 1.2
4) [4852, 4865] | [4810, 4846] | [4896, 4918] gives 1.4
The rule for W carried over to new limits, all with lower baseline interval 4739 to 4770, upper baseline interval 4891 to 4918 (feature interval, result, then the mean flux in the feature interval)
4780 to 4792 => 0.7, 13.1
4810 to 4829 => 3.3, 13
